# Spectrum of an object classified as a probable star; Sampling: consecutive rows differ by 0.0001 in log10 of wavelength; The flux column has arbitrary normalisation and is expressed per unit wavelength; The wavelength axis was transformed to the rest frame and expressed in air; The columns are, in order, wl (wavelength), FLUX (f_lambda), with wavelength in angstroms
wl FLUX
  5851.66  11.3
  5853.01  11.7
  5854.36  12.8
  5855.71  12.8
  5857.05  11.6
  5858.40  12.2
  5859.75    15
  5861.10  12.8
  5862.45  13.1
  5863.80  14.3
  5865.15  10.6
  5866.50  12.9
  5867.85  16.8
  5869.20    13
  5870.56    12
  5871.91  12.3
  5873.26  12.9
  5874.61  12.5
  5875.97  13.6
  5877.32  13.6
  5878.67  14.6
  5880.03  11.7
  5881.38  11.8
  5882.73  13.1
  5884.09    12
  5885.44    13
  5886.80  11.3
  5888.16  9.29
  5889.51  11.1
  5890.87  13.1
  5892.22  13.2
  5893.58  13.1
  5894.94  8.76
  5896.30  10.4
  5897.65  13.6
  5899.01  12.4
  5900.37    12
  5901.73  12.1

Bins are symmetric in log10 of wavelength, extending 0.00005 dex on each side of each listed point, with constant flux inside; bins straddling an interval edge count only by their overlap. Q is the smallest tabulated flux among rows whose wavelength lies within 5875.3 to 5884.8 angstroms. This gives 11.7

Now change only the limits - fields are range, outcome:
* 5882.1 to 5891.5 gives 9.29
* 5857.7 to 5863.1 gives 12.2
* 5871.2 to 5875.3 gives 12.3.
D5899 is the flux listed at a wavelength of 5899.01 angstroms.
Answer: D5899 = 12.4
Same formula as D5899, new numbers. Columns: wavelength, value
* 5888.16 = 9.29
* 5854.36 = 12.8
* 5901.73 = 12.1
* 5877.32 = 13.6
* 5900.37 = 12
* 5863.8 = 14.3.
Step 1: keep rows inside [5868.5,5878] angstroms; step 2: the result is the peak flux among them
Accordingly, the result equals 13.6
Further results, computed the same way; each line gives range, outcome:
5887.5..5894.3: 13.2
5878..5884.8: 14.6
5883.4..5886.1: 13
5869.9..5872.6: 12.3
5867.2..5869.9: 16.8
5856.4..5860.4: 15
